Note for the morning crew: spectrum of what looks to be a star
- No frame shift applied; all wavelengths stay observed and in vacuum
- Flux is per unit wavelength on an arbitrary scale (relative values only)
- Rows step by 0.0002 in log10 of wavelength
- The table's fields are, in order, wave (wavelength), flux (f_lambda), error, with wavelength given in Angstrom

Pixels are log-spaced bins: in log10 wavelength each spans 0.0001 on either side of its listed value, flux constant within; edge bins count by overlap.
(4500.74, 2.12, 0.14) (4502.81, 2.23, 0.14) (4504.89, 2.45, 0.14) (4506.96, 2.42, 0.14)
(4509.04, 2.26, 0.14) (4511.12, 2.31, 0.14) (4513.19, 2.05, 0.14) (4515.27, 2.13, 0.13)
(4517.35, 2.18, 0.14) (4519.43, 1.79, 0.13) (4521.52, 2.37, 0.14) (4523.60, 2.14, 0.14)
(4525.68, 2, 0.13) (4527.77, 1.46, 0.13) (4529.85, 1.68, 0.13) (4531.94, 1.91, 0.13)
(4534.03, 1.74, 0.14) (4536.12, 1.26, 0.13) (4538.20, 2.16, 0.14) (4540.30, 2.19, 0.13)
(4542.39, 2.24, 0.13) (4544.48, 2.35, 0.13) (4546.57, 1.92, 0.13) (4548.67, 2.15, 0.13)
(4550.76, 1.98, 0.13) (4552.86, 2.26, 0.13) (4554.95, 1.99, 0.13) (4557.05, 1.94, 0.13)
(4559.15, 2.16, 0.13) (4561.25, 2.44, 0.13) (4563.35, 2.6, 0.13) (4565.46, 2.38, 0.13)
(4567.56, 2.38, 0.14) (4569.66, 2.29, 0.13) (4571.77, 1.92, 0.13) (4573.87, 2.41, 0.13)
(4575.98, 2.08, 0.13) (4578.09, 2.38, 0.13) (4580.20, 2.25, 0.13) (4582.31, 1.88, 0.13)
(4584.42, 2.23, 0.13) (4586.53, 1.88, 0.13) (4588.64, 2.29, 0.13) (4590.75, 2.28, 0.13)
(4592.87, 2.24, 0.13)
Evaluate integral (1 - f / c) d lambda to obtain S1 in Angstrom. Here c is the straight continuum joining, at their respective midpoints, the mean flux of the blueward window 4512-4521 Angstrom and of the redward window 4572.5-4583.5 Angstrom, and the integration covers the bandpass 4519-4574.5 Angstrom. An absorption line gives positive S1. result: 1.3 Angstrom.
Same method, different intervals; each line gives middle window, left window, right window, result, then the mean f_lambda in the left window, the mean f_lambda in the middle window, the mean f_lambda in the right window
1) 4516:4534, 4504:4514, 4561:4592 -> 2.8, 2.3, 1.93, 2.24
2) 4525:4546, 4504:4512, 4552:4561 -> 3.0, 2.36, 1.9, 2.12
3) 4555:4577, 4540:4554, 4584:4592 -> -0.9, 2.15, 2.25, 2.17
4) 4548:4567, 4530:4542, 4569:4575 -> -1.4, 1.86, 2.22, 2.2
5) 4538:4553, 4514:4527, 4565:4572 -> 0.2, 2.09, 2.15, 2.27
